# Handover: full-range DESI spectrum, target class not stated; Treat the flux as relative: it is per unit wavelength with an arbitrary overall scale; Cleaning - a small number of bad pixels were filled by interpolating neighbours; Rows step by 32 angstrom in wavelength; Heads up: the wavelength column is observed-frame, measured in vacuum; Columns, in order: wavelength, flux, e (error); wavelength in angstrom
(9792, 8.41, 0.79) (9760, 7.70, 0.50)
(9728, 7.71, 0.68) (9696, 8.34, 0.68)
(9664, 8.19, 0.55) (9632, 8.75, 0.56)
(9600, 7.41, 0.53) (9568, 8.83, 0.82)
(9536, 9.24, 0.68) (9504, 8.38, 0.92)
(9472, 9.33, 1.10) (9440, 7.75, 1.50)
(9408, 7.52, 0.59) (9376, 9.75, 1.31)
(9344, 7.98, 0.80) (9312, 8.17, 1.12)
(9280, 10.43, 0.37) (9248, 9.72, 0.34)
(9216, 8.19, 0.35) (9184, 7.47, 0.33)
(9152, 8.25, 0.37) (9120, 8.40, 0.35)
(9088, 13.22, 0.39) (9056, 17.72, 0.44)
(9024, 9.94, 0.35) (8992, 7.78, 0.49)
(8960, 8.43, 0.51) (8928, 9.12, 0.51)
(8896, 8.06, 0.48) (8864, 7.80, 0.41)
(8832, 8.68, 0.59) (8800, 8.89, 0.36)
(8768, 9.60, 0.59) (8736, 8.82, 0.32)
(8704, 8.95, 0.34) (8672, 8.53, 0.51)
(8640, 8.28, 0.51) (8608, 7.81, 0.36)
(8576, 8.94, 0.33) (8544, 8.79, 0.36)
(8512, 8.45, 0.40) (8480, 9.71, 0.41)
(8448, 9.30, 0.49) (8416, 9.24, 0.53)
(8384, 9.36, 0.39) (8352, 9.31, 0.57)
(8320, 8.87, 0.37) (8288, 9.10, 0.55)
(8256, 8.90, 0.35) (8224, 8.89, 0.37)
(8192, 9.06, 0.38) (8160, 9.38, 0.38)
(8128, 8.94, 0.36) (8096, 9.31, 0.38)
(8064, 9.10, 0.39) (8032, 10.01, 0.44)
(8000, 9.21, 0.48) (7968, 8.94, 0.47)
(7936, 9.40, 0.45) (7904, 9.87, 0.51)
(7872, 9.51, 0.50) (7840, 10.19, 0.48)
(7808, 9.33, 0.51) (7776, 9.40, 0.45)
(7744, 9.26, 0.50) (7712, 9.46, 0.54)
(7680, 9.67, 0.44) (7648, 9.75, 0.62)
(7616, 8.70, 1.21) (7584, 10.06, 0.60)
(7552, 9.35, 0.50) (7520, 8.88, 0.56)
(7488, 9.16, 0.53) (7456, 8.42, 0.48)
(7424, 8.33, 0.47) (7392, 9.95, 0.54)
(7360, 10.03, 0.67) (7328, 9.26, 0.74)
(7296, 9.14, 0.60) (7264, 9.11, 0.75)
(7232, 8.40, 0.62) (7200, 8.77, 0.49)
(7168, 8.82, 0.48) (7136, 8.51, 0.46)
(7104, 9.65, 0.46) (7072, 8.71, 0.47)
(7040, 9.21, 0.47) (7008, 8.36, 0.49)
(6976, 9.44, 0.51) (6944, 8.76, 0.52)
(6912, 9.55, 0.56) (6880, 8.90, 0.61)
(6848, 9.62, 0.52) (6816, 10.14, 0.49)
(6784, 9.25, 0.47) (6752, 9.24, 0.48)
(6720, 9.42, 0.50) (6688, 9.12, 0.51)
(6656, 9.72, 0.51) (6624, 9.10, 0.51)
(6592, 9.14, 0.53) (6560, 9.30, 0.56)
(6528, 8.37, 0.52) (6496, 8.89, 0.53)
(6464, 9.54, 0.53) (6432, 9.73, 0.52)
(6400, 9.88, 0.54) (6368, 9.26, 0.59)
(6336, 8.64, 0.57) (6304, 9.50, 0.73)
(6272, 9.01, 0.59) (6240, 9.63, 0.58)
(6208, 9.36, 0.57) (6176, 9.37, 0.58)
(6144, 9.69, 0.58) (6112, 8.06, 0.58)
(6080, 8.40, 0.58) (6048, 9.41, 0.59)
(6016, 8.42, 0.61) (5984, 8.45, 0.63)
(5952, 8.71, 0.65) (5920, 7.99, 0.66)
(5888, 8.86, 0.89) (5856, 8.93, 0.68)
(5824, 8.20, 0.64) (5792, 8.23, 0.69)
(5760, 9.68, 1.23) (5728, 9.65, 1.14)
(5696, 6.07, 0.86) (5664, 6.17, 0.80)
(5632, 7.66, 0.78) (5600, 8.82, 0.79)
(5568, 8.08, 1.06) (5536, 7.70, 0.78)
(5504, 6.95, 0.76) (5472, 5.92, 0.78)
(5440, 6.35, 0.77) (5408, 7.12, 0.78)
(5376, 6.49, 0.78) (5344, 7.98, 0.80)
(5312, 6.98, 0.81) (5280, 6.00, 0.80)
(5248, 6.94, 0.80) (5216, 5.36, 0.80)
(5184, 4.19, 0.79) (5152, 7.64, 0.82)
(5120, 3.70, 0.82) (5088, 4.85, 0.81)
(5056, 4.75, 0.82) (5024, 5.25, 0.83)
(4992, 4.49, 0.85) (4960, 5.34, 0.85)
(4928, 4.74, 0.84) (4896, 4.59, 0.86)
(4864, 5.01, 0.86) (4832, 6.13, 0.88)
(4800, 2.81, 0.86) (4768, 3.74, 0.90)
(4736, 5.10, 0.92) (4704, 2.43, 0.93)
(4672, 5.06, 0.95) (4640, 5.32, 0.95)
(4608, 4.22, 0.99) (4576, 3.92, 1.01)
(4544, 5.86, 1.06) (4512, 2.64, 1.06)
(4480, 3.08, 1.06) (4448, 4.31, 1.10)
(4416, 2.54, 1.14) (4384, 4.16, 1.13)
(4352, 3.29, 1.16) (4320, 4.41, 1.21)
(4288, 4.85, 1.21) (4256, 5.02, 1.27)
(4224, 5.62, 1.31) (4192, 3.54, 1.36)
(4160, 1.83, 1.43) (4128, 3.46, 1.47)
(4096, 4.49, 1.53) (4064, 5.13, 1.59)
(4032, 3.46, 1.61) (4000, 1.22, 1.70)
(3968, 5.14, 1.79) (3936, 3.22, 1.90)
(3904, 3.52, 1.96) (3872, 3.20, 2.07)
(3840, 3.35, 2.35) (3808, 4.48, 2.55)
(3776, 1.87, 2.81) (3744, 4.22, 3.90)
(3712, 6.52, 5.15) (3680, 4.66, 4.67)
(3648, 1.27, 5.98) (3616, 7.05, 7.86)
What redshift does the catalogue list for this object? 0.38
